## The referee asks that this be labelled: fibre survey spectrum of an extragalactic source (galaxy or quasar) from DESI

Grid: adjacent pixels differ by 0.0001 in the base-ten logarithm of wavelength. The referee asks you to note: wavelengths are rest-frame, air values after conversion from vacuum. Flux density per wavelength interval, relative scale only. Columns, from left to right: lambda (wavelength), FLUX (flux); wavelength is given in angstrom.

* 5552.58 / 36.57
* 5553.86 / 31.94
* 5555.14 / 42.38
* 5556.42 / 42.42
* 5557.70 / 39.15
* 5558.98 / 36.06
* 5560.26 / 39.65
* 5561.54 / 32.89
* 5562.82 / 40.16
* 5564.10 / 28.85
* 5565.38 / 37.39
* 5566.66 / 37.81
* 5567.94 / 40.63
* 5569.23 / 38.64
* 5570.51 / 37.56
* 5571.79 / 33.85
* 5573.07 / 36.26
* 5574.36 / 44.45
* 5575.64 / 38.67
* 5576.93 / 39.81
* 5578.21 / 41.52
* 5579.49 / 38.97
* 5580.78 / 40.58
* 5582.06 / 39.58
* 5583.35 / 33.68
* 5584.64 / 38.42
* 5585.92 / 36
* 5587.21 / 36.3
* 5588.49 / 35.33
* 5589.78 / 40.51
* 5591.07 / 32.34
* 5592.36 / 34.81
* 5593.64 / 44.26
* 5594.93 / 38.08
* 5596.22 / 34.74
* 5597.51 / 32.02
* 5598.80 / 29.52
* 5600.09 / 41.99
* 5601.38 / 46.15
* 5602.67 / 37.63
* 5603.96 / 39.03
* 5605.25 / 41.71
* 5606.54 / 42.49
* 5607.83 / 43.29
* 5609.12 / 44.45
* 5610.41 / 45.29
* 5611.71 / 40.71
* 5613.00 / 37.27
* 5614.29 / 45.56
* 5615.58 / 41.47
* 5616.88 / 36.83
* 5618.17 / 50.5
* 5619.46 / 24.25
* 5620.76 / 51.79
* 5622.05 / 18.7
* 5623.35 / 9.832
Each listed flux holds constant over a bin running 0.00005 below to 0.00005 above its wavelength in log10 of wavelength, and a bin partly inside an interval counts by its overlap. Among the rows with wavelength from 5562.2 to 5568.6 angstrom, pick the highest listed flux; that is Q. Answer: 40.63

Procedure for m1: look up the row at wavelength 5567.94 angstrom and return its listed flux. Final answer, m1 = 40.63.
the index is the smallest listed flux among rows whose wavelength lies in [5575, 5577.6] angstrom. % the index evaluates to 38.67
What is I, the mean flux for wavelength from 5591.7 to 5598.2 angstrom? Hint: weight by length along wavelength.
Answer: 36.7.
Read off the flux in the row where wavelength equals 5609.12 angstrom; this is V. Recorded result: 44.45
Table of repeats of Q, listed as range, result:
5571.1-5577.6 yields 44.45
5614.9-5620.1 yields 50.5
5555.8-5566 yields 42.42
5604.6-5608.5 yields 43.29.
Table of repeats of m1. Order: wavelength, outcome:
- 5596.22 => 34.74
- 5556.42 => 42.42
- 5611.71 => 40.71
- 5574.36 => 44.45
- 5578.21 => 41.52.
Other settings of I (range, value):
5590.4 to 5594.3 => 37.2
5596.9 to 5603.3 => 37.5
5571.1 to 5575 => 38.2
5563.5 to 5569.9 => 36.7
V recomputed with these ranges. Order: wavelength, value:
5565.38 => 37.39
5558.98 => 36.06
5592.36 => 34.81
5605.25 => 41.71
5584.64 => 38.42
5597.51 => 32.02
